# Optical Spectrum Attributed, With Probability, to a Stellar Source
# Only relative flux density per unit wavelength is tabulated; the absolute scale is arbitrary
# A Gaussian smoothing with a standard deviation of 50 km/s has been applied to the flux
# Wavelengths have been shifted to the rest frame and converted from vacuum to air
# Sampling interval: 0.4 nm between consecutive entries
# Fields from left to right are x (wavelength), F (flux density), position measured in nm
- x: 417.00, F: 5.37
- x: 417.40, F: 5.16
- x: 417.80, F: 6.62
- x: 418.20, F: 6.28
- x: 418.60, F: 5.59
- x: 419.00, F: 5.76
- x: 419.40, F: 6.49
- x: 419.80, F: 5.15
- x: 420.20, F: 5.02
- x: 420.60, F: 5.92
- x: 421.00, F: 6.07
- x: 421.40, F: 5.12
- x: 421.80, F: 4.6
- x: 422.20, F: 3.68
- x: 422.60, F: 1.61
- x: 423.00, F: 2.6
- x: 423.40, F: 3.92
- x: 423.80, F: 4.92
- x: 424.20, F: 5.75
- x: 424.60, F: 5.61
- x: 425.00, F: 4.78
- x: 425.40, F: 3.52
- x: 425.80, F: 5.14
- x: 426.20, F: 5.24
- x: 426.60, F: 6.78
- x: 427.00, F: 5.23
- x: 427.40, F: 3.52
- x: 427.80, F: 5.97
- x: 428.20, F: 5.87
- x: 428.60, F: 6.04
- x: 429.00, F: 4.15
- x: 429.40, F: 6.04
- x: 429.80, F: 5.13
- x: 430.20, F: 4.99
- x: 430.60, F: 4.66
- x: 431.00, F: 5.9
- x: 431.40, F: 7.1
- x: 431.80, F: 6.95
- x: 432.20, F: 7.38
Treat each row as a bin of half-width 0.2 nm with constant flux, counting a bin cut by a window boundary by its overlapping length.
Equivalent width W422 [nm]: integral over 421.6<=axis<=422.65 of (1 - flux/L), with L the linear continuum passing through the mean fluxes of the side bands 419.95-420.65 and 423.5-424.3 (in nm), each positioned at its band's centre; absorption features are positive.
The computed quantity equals 0.34 nm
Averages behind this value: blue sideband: 5.35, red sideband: 5.11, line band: 3.54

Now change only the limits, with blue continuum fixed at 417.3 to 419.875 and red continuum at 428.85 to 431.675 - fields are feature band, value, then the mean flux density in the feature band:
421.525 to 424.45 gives 0.93 nm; 3.93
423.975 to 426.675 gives 0.23 nm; 5.19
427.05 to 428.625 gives 0.09 nm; 5.26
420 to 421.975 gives 0.16 nm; 5.36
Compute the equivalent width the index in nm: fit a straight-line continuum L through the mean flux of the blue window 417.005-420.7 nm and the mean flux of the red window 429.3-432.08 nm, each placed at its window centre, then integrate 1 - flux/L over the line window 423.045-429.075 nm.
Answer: 0.796 nm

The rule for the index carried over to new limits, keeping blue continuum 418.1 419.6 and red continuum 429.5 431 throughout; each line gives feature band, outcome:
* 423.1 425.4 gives 0.341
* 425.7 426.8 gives -0.068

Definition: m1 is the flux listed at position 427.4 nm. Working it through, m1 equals 3.52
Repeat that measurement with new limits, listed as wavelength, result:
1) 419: 5.76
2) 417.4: 5.16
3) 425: 4.78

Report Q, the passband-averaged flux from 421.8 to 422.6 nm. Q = 3.39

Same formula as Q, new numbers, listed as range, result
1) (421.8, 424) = 3.46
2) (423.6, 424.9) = 5.38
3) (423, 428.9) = 5.06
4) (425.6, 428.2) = 5.36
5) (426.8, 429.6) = 5.26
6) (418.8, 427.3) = 4.88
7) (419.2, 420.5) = 5.58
